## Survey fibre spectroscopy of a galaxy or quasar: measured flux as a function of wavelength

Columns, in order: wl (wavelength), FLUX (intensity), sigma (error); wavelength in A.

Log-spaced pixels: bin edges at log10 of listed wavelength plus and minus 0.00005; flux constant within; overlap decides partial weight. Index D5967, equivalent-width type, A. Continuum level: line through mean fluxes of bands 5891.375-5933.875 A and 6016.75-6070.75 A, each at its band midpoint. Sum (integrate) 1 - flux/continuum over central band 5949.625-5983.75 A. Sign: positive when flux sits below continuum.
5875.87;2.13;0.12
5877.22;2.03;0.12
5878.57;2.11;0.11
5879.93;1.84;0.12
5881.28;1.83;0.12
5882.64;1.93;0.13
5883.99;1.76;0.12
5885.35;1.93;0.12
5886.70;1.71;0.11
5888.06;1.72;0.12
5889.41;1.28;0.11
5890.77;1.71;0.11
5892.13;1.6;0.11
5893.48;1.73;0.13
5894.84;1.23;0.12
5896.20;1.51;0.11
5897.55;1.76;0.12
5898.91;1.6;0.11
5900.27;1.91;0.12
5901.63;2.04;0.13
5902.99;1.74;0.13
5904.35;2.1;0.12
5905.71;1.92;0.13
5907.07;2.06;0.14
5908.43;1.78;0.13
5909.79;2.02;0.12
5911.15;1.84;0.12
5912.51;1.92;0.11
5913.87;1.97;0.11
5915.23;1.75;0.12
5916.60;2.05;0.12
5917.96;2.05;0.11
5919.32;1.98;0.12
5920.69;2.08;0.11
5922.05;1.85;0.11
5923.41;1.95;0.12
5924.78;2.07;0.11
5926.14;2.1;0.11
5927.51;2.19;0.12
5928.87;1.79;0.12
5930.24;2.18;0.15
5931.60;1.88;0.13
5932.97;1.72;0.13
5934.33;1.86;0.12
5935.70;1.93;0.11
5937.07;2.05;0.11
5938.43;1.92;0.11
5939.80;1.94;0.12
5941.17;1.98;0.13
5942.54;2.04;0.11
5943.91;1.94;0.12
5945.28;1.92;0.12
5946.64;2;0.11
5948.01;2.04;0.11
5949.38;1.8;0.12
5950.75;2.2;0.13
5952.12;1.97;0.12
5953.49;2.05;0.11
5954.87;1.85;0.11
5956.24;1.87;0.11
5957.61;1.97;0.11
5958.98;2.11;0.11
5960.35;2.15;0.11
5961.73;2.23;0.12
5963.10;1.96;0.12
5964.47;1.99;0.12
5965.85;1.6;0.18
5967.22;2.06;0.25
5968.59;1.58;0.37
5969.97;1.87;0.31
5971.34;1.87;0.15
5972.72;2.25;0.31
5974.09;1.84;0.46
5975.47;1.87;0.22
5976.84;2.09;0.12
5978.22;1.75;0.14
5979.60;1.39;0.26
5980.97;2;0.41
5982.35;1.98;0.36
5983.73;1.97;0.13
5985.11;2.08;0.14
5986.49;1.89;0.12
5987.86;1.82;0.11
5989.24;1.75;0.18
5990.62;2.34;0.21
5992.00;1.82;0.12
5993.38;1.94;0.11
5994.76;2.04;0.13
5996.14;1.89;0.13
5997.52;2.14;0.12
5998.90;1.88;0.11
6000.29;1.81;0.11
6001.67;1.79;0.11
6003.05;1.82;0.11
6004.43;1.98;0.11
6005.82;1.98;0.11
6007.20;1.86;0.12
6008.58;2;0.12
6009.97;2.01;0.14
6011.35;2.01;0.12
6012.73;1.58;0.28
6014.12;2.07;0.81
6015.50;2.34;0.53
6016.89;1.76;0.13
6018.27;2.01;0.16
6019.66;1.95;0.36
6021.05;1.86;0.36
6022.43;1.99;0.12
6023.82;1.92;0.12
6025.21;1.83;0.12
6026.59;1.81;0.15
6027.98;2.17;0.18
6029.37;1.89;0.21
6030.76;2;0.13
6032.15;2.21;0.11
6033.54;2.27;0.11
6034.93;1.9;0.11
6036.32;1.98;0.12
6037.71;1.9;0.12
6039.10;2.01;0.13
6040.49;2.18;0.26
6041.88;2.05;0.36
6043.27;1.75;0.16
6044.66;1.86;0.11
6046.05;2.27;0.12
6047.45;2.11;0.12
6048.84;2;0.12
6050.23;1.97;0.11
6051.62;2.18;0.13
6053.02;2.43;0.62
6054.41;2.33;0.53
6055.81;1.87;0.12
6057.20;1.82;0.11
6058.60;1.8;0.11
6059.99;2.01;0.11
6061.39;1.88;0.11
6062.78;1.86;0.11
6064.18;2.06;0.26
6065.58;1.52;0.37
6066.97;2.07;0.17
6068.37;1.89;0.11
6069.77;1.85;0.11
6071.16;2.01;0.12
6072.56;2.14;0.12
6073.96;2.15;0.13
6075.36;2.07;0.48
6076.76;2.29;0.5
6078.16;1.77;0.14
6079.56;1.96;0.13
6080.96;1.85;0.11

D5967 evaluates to -0.2 A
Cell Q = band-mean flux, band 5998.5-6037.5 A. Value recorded 1.95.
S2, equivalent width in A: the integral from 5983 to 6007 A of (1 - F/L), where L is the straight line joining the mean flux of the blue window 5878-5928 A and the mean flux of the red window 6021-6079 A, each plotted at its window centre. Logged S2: 0.1 A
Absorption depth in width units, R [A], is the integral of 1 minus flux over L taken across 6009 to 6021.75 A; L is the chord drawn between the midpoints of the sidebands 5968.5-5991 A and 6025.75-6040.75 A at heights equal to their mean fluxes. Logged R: 0.2 A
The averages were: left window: 1.9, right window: 2.02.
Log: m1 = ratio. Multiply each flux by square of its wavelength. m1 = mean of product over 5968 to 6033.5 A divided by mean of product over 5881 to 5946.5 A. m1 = 1.06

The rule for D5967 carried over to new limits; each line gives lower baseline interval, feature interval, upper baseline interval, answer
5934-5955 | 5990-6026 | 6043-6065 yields 0.9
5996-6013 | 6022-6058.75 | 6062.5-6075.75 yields -1.5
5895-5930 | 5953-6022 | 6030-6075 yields 1.1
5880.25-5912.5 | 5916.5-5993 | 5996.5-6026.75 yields -4.2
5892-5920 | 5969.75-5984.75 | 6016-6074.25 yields 0.1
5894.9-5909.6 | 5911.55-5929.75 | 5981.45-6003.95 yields -1.3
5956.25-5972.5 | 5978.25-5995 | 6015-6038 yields 0.5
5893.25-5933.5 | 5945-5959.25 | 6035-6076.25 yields -0.4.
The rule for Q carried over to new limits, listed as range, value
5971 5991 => 1.92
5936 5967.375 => 1.98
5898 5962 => 1.96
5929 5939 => 1.93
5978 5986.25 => 1.87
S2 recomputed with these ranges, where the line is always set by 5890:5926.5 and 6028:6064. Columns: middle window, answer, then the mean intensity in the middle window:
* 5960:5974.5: -0.09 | 1.94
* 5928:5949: -0.55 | 1.95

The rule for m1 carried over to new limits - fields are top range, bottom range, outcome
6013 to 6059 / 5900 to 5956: 1.06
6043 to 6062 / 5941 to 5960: 1.06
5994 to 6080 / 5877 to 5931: 1.11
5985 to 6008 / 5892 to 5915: 1.10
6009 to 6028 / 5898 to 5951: 1.03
